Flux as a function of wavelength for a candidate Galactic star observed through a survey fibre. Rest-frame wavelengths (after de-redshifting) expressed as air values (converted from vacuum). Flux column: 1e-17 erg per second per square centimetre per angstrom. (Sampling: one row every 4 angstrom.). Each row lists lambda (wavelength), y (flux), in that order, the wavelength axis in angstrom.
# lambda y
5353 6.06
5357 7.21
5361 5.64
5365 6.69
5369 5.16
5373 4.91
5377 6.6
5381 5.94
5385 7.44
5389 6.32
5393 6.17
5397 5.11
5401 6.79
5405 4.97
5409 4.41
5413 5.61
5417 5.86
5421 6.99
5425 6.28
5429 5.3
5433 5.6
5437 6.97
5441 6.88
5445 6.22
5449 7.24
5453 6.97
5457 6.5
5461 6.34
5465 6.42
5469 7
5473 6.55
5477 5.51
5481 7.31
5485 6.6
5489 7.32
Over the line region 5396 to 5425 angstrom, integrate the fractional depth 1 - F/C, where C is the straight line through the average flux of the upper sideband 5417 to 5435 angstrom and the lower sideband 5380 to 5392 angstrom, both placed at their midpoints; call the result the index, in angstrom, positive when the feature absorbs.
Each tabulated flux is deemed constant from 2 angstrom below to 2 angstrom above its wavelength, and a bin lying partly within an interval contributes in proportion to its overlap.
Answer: 2.3 angstrom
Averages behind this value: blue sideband 6.59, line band 5.74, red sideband 6.02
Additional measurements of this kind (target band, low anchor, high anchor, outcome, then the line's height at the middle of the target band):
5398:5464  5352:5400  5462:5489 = 2.34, 6.39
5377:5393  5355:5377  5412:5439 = -1.33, 6.02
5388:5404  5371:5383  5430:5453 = 0.06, 6.04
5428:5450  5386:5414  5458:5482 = -0.85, 6.14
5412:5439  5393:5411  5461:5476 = -1.37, 5.81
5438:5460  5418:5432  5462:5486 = -1.45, 6.33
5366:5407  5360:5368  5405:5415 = -3.01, 5.57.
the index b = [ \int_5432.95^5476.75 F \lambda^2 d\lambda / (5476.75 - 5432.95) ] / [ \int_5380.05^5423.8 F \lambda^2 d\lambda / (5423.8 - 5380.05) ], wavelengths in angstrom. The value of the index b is 1.13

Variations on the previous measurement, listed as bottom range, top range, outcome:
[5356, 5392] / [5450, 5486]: 1.10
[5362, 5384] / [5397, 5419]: 0.94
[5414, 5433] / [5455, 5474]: 1.11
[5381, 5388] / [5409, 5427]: 0.88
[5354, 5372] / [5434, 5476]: 1.13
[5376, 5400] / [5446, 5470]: 1.10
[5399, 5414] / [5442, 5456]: 1.27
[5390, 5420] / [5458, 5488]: 1.19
